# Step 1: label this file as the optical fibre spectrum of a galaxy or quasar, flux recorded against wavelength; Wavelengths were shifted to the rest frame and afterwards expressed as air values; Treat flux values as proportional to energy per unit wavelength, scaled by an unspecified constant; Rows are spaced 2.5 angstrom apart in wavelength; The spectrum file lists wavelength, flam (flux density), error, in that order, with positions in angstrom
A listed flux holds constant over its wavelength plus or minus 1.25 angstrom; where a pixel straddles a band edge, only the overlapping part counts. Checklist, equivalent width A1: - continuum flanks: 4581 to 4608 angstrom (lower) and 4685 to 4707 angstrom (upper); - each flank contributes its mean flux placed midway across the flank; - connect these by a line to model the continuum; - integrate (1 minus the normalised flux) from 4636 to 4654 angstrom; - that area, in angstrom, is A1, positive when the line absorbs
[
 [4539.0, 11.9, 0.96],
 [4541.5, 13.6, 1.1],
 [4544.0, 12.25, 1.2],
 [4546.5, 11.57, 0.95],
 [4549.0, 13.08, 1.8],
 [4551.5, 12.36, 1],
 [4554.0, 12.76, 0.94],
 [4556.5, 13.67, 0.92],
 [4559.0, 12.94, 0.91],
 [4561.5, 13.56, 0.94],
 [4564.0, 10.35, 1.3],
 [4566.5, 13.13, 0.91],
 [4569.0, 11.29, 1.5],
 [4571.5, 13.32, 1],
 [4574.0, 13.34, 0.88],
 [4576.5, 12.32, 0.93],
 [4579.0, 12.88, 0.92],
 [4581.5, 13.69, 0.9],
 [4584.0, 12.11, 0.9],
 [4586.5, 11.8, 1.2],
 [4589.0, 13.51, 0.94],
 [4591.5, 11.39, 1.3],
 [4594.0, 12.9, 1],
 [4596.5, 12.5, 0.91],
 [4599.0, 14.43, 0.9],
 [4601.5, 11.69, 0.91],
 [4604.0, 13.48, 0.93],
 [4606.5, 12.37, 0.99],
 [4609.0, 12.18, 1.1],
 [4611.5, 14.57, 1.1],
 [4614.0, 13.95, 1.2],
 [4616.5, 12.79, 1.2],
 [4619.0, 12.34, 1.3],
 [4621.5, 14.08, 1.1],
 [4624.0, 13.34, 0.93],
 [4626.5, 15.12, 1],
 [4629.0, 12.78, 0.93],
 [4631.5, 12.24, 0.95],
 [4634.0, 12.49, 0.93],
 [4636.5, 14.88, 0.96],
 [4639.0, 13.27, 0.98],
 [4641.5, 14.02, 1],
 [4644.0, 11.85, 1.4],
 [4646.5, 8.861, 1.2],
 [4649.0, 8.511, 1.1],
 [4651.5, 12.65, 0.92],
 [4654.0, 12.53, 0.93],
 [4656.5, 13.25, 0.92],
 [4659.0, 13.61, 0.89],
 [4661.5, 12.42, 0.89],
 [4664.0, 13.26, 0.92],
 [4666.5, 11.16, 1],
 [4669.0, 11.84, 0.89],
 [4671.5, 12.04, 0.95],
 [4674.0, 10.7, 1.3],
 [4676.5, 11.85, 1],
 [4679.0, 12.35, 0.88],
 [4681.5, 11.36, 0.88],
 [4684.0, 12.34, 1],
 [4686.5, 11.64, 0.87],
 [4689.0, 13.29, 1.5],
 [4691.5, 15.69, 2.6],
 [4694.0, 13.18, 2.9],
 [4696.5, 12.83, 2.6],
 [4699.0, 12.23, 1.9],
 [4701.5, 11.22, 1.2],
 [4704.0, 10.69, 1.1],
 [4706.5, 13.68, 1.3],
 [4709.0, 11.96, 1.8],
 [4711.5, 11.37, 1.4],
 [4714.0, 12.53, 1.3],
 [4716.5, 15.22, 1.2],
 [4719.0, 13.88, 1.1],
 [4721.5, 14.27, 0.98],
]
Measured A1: 1.1 angstrom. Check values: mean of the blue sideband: 12.7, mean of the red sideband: 12.7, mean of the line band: 11.9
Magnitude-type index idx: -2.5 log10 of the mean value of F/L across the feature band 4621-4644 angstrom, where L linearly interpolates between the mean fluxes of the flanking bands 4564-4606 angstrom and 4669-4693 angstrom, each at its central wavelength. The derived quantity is -0.08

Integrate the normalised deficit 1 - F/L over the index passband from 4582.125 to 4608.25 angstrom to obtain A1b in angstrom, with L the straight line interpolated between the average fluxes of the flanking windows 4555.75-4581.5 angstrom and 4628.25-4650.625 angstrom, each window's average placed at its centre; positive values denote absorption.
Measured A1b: -0.33 angstrom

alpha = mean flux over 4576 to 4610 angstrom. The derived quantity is 12.7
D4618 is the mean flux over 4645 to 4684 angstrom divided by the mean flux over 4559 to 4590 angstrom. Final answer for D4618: 0.93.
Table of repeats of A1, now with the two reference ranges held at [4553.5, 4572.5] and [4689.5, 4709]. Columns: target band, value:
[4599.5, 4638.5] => -1.8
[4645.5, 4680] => 2.5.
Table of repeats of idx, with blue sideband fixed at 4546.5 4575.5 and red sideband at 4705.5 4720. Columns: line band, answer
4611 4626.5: -0.06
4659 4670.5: 0.05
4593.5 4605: -0.02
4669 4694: 0.05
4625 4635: -0.03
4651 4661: -0.01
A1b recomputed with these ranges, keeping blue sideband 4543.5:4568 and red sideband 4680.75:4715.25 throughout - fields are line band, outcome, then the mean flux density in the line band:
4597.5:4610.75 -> -0.39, 12.9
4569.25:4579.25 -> -0.21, 12.8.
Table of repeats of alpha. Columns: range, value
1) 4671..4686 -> 11.8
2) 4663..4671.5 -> 12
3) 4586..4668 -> 12.7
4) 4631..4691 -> 12.2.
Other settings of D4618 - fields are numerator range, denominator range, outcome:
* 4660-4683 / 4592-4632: 0.91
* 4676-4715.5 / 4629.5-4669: 1.01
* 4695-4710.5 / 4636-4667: 0.98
